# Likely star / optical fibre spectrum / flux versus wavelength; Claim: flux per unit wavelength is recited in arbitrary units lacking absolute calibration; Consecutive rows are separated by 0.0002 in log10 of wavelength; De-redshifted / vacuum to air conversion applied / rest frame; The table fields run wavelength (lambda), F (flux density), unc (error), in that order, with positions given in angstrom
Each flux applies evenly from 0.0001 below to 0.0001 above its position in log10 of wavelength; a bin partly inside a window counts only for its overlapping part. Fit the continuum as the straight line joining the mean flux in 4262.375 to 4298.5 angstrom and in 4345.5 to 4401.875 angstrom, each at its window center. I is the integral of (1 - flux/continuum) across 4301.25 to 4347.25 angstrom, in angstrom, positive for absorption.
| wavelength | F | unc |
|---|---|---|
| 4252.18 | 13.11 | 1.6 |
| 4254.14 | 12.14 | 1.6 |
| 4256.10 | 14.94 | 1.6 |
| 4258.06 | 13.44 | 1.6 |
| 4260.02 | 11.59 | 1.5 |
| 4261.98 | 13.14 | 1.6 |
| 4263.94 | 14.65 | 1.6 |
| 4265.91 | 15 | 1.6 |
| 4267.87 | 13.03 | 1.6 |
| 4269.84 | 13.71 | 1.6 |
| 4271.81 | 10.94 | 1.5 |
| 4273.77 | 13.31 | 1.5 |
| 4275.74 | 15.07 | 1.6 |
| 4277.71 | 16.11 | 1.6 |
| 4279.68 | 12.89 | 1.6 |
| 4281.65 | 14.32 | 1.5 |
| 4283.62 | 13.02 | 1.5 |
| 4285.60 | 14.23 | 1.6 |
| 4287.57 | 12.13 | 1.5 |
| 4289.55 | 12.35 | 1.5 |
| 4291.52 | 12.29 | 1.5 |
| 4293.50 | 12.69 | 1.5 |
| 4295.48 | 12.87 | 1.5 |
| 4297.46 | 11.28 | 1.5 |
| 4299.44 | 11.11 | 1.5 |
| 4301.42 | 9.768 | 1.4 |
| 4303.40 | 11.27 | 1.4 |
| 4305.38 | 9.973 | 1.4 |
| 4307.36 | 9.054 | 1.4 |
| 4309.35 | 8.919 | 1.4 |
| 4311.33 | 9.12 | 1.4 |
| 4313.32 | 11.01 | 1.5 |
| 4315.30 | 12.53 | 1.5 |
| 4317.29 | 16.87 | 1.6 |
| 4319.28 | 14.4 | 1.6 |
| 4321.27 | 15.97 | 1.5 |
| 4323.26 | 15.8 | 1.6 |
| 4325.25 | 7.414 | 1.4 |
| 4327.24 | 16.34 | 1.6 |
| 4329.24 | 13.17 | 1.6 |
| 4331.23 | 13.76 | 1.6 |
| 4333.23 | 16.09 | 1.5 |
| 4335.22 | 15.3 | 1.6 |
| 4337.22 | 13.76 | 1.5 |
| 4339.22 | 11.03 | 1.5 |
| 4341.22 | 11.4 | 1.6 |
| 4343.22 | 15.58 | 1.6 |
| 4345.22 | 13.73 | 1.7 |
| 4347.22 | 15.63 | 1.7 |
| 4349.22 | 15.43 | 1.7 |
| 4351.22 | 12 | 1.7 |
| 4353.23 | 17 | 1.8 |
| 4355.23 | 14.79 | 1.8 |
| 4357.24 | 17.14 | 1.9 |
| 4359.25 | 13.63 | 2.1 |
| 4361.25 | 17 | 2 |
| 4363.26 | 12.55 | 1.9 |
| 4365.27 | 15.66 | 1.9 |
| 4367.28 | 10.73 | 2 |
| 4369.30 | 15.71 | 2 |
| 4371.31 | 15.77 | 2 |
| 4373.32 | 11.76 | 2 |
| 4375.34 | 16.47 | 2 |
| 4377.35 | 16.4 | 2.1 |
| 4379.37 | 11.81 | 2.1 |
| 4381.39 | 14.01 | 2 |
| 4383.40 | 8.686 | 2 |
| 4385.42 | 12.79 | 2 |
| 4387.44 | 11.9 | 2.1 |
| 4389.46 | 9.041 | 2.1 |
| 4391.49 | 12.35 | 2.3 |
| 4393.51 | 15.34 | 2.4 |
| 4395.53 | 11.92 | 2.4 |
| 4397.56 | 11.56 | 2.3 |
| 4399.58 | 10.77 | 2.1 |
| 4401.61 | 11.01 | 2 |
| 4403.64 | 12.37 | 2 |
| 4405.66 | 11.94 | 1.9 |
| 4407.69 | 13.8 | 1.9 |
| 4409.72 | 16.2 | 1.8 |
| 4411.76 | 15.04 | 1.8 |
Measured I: 2.1 angstrom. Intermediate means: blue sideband 13.3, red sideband 13.6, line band 12.8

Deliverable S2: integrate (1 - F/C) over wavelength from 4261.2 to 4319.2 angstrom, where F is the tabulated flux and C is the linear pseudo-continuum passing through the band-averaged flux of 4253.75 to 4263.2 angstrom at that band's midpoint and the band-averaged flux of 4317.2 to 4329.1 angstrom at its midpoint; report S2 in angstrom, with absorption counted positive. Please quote 4.7 angstrom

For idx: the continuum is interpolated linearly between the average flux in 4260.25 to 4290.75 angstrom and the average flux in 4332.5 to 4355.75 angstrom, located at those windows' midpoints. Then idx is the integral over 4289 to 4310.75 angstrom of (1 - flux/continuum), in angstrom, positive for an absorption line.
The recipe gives 4.43 angstrom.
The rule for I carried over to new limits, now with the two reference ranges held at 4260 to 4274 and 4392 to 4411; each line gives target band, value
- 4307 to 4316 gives 2.1 angstrom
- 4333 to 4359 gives -2.9 angstrom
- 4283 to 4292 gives 0.3 angstrom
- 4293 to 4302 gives 1.1 angstrom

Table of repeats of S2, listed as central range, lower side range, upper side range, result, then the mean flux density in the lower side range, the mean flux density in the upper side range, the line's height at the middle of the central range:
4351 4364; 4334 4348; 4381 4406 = -1.9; 13.8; 11.8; 13.2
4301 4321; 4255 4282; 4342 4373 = 3.8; 13.7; 14.7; 14.2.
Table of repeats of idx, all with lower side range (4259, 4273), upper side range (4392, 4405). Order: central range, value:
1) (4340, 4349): -1.11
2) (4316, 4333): -2.06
